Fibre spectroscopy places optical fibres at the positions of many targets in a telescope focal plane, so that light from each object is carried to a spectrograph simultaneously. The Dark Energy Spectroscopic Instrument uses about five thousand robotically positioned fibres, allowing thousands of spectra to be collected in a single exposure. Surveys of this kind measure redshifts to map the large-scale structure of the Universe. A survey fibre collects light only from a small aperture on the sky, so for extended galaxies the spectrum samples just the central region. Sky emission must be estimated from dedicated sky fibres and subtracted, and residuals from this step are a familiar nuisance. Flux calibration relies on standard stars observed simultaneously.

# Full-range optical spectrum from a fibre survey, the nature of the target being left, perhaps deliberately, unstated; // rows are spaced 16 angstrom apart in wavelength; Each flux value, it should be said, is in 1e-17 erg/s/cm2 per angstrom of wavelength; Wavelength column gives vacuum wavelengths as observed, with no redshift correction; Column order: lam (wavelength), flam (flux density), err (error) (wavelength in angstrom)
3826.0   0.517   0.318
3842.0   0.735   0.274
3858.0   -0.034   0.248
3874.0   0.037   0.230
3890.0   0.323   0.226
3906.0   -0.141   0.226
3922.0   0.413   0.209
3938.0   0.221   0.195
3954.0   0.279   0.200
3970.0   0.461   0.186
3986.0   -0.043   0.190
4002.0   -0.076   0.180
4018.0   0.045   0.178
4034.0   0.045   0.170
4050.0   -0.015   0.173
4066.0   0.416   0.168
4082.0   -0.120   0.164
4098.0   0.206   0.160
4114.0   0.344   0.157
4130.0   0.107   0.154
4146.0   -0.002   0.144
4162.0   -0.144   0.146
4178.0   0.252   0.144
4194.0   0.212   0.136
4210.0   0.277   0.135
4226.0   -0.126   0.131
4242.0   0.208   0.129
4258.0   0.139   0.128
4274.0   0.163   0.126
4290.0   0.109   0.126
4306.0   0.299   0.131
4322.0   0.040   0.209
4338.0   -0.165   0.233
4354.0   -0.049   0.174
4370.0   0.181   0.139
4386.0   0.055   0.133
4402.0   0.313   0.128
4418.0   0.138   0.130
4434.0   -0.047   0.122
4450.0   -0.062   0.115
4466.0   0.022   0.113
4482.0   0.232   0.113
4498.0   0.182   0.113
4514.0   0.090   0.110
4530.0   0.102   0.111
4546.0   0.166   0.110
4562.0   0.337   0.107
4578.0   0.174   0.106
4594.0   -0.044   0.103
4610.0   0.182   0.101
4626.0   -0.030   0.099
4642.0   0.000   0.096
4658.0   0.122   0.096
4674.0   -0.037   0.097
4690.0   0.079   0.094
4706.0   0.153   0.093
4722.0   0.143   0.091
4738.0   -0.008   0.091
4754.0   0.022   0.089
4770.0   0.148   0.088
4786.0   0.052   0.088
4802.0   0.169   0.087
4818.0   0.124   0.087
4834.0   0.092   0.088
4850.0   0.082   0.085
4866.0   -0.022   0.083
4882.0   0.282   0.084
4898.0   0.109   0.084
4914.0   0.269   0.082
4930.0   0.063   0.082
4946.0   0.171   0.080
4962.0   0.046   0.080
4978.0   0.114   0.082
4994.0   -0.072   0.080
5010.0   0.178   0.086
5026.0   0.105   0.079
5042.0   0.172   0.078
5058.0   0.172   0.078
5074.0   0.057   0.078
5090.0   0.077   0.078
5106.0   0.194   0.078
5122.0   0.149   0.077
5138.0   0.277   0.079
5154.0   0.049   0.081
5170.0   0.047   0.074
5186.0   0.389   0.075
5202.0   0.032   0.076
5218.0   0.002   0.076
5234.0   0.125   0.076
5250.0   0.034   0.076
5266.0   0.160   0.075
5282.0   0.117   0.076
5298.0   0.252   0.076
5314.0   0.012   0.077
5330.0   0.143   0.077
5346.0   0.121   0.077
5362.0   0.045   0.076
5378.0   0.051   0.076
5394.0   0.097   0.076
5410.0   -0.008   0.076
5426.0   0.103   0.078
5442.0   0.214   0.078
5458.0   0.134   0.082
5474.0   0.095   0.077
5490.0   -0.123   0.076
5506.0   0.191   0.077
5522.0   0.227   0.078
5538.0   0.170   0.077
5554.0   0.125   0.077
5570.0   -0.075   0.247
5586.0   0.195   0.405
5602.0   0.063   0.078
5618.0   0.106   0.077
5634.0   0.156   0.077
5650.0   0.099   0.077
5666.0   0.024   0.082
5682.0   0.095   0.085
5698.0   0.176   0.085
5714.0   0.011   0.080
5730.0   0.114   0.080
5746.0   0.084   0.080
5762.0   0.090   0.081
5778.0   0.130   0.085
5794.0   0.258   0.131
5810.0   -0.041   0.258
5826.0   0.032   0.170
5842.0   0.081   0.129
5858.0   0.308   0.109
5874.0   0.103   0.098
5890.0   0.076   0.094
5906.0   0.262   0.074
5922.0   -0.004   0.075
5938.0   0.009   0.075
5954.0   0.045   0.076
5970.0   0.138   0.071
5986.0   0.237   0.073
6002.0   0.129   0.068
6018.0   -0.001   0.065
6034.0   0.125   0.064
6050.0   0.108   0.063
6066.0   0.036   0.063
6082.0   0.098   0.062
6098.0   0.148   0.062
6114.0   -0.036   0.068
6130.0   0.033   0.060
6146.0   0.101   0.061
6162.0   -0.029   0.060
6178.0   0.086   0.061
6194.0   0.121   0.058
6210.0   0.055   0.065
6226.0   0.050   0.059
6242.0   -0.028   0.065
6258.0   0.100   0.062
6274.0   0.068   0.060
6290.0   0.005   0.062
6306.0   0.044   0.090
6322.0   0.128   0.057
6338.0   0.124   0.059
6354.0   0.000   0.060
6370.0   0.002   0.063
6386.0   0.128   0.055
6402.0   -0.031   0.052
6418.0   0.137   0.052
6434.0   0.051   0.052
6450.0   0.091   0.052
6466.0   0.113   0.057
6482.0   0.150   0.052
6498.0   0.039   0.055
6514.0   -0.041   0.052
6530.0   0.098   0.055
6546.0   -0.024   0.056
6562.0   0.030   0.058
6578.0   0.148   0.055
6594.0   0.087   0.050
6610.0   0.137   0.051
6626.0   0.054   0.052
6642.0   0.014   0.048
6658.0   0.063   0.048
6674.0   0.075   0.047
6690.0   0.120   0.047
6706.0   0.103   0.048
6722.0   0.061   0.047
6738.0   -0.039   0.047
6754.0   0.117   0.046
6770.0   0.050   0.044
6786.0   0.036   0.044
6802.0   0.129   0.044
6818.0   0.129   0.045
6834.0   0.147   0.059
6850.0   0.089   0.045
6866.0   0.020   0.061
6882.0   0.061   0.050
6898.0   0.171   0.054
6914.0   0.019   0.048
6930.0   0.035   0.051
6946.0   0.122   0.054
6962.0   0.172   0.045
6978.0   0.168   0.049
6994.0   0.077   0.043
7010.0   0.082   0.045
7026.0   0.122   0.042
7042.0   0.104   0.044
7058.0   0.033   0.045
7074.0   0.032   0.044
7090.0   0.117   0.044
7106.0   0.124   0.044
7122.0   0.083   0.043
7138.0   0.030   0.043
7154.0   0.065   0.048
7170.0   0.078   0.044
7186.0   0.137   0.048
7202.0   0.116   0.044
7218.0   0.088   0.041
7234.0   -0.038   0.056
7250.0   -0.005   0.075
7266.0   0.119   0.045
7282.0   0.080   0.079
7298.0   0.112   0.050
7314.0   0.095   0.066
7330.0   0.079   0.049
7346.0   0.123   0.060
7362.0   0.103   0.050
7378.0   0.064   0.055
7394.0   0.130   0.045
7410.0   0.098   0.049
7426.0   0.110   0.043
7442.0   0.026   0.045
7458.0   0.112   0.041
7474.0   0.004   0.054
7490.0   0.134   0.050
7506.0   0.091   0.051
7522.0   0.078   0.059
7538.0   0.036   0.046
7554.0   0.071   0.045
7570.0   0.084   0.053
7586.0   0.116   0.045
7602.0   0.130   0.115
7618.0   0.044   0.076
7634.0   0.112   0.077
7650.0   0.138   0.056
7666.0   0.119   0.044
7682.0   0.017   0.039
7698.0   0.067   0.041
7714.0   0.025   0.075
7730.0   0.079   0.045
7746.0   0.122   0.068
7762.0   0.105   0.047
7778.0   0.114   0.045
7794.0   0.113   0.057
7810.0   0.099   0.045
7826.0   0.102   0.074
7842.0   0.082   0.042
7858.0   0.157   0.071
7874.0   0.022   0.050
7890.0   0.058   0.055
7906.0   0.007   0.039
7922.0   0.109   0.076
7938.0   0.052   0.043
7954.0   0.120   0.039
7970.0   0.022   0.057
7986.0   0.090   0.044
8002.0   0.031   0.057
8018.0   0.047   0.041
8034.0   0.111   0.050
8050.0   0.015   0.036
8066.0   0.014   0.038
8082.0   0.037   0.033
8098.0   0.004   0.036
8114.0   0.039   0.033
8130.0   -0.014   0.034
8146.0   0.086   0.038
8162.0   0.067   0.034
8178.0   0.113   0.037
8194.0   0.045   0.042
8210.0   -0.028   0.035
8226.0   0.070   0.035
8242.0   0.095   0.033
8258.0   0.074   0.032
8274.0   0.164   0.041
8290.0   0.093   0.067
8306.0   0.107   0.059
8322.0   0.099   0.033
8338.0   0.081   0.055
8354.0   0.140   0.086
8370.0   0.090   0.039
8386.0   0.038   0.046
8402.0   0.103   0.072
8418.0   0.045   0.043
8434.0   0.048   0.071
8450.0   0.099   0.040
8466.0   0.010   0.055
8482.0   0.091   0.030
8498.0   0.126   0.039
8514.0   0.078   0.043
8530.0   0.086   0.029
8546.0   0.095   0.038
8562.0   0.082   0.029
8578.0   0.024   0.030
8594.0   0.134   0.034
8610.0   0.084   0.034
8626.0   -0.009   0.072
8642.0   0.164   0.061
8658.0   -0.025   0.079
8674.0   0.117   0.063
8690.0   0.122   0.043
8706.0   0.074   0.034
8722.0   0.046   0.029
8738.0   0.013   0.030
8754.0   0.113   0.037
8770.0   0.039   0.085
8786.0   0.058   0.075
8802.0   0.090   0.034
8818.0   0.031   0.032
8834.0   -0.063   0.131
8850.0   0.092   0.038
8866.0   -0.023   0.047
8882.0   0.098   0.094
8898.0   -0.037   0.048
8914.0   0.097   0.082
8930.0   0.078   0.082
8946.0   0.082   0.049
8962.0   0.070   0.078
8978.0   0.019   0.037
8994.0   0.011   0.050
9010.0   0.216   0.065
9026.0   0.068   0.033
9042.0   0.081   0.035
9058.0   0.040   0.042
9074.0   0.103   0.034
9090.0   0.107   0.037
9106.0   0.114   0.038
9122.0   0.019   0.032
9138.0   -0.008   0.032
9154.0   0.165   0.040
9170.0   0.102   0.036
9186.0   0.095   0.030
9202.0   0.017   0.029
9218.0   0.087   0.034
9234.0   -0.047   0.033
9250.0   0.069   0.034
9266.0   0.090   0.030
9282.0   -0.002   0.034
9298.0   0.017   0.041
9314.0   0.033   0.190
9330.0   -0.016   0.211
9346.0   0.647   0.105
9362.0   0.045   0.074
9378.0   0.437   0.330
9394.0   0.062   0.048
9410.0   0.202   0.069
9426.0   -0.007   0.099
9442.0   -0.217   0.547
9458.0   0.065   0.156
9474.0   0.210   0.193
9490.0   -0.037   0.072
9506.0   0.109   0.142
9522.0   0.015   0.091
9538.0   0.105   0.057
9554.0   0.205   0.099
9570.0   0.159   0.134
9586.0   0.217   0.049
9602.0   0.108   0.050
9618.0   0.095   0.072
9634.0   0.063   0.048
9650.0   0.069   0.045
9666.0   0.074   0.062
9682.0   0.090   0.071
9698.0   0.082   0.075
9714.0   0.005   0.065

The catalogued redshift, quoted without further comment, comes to 1.507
